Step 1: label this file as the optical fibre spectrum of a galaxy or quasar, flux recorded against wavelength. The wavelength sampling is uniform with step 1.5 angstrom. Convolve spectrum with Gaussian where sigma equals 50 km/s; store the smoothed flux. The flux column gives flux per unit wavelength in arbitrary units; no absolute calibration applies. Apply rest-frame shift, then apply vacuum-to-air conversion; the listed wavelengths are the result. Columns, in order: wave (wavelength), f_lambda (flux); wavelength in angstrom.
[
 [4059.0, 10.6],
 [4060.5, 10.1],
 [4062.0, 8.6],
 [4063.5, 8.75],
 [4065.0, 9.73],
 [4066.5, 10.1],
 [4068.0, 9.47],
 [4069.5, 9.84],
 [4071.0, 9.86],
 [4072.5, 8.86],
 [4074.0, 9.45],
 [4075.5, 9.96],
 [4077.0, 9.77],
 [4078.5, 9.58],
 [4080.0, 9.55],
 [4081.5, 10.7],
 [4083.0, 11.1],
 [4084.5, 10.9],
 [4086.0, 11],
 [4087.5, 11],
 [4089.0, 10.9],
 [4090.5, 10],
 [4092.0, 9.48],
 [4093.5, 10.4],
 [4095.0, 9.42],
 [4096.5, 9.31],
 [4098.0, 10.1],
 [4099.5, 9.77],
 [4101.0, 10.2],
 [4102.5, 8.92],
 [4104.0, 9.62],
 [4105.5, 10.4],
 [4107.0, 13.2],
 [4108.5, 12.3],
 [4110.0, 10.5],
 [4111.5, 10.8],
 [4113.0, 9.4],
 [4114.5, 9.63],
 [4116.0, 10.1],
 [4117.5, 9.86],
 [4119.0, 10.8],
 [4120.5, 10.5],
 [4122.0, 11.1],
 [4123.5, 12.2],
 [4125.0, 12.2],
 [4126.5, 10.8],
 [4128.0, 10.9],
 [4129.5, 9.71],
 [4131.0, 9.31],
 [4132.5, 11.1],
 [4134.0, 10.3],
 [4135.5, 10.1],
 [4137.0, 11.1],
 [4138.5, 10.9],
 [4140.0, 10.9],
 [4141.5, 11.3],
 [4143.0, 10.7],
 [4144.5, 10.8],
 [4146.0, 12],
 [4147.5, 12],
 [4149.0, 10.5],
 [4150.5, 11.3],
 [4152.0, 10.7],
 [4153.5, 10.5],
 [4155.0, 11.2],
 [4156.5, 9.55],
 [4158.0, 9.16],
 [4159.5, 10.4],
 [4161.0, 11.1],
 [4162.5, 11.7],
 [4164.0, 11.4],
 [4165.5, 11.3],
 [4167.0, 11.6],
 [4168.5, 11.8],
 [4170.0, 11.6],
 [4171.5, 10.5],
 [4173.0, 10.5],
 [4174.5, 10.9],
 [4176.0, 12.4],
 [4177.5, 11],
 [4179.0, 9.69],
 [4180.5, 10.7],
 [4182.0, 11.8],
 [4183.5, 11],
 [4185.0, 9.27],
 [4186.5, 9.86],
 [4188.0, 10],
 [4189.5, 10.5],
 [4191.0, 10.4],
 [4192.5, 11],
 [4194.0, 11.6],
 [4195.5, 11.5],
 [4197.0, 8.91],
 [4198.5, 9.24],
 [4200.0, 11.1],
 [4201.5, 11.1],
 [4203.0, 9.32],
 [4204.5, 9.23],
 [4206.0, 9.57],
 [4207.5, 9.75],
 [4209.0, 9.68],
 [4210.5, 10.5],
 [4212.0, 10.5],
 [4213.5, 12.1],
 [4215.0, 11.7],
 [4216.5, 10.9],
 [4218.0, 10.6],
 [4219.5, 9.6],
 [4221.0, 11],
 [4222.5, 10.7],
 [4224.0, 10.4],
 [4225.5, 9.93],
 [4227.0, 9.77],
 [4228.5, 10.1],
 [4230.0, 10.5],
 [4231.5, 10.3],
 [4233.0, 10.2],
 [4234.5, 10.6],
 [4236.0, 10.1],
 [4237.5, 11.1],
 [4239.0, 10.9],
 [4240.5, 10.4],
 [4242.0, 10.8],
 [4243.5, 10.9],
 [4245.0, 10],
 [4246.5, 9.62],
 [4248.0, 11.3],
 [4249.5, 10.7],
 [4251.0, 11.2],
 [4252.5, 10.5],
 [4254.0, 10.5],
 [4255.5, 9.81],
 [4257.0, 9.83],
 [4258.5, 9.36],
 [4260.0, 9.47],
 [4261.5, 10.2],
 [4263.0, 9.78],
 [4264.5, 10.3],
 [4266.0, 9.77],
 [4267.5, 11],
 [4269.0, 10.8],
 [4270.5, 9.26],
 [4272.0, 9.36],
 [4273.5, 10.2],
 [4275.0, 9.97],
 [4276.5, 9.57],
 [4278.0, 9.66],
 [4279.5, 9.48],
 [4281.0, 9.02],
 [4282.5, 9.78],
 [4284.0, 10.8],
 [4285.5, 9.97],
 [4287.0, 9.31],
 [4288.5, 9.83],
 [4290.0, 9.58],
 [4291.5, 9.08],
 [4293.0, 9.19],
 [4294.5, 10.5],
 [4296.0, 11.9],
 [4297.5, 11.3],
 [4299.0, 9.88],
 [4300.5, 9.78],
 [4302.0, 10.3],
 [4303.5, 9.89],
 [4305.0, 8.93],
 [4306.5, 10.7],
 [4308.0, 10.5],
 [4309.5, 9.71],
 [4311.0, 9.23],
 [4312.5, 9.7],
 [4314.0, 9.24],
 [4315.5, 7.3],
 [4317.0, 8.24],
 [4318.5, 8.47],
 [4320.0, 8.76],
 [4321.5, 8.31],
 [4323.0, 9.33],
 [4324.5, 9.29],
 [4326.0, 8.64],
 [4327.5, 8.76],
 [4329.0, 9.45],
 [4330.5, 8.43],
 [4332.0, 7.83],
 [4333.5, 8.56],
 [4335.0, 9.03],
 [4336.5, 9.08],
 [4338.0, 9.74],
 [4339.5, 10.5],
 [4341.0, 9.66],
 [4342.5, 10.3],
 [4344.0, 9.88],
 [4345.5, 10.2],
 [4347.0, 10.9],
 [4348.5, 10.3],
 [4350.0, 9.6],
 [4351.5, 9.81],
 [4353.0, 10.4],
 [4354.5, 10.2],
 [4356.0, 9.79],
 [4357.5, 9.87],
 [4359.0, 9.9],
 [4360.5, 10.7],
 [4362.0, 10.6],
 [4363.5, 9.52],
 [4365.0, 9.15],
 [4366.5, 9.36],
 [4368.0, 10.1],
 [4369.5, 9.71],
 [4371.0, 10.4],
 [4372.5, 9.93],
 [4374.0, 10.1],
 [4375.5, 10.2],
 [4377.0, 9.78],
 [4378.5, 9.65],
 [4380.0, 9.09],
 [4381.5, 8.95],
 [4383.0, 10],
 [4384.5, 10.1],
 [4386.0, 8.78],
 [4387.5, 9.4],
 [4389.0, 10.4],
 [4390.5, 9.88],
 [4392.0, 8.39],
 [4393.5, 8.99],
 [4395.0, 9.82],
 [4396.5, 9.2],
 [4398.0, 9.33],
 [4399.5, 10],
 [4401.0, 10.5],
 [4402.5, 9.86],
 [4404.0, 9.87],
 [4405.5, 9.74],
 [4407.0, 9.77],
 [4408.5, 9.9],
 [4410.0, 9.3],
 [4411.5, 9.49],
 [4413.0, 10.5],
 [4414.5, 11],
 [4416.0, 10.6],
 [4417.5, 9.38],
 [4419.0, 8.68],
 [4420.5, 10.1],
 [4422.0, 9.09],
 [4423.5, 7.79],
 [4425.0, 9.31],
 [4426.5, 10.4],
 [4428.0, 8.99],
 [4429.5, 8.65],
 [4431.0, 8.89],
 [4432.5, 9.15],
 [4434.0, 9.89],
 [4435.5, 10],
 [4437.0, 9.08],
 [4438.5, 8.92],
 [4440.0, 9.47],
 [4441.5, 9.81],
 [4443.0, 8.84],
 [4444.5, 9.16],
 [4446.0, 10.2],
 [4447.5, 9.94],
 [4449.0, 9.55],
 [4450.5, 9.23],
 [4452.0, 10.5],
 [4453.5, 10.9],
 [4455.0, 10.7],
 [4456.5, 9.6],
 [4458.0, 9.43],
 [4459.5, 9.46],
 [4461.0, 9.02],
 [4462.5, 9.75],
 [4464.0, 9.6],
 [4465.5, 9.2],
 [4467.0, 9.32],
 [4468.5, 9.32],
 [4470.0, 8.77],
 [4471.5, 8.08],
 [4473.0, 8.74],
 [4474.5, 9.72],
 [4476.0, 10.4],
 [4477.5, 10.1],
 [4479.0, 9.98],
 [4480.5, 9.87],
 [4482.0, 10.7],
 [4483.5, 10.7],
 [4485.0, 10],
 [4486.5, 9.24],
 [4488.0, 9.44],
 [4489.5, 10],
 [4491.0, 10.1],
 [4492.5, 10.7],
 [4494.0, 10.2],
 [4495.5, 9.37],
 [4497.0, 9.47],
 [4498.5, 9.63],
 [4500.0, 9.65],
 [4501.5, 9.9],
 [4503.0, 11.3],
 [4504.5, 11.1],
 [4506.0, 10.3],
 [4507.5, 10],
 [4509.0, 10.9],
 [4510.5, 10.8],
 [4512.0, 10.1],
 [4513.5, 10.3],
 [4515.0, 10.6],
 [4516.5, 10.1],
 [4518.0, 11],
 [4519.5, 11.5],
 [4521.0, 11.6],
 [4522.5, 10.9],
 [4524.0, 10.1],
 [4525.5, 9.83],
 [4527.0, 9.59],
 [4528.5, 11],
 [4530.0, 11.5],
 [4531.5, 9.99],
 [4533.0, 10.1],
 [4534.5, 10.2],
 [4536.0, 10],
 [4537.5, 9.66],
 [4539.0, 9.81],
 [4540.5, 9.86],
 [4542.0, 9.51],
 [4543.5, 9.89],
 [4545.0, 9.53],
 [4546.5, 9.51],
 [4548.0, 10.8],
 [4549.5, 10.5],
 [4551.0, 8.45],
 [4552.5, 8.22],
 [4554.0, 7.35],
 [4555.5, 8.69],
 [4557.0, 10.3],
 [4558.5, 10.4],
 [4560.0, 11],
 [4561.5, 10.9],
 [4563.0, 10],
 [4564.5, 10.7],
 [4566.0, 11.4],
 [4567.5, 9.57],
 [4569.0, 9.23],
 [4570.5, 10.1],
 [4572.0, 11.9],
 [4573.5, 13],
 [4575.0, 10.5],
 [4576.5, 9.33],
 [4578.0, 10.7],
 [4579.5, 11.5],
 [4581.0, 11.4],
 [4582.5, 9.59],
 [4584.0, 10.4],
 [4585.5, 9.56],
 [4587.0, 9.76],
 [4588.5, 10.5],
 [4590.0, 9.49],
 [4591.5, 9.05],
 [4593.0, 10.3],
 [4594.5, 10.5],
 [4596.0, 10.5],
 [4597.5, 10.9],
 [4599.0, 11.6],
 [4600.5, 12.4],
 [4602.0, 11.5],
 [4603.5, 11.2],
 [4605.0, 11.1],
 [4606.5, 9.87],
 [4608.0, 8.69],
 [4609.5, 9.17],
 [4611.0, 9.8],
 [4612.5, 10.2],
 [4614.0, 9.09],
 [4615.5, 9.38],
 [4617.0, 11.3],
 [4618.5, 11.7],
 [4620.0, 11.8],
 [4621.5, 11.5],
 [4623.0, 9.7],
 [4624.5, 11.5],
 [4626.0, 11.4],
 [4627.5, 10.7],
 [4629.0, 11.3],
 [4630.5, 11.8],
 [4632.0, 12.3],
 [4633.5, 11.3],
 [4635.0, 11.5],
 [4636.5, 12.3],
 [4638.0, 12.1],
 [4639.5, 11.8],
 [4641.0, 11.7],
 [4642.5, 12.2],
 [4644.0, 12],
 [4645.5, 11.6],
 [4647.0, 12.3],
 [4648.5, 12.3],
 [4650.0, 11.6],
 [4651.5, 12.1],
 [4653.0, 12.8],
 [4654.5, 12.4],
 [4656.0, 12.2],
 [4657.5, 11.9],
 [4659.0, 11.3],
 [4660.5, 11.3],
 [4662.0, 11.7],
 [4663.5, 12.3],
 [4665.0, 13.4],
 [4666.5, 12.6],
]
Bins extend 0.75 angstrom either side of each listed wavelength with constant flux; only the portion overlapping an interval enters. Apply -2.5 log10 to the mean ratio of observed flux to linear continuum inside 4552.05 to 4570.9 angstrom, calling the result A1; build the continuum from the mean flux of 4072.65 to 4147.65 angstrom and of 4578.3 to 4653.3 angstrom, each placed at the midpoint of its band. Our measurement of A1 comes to 0.113 mag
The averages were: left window 10.5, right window 11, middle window 9.86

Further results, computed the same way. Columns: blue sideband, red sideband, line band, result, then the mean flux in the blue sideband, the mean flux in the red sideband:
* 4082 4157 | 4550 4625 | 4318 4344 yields 0.15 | 10.6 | 10.3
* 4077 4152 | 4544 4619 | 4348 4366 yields 0.05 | 10.6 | 10.2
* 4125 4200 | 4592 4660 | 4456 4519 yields 0.12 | 10.8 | 11.2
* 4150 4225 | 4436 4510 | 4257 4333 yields 0.08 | 10.6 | 9.79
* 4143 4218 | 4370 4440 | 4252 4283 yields 0.04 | 10.7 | 9.59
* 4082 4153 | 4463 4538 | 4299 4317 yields 0.09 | 10.6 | 10.1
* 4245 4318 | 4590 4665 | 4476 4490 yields 0.07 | 9.9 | 11.2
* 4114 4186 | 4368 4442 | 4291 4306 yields 0.00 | 10.8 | 9.6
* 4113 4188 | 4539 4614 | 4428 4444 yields 0.13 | 10.8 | 10.2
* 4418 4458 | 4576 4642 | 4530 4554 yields 0.06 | 9.49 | 10.8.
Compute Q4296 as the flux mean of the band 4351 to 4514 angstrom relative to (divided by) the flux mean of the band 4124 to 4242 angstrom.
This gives 0.9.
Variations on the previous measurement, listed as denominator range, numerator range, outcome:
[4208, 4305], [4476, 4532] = 1.01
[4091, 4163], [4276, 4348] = 0.90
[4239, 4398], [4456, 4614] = 1.04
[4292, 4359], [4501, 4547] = 1.08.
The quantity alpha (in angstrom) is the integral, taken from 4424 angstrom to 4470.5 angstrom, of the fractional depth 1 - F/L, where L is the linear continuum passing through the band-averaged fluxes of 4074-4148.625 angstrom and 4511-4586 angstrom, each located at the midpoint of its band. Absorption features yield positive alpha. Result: 3.6 angstrom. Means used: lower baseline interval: 10.5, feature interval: 9.51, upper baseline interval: 10.2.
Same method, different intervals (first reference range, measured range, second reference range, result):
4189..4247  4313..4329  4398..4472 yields 2.1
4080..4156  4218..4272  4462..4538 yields 0.8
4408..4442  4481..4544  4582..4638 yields -1.2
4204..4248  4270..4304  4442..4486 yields 1.1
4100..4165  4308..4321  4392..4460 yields 1.4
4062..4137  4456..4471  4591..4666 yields 2.3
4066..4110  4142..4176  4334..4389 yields -3.0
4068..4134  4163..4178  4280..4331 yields -1.9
